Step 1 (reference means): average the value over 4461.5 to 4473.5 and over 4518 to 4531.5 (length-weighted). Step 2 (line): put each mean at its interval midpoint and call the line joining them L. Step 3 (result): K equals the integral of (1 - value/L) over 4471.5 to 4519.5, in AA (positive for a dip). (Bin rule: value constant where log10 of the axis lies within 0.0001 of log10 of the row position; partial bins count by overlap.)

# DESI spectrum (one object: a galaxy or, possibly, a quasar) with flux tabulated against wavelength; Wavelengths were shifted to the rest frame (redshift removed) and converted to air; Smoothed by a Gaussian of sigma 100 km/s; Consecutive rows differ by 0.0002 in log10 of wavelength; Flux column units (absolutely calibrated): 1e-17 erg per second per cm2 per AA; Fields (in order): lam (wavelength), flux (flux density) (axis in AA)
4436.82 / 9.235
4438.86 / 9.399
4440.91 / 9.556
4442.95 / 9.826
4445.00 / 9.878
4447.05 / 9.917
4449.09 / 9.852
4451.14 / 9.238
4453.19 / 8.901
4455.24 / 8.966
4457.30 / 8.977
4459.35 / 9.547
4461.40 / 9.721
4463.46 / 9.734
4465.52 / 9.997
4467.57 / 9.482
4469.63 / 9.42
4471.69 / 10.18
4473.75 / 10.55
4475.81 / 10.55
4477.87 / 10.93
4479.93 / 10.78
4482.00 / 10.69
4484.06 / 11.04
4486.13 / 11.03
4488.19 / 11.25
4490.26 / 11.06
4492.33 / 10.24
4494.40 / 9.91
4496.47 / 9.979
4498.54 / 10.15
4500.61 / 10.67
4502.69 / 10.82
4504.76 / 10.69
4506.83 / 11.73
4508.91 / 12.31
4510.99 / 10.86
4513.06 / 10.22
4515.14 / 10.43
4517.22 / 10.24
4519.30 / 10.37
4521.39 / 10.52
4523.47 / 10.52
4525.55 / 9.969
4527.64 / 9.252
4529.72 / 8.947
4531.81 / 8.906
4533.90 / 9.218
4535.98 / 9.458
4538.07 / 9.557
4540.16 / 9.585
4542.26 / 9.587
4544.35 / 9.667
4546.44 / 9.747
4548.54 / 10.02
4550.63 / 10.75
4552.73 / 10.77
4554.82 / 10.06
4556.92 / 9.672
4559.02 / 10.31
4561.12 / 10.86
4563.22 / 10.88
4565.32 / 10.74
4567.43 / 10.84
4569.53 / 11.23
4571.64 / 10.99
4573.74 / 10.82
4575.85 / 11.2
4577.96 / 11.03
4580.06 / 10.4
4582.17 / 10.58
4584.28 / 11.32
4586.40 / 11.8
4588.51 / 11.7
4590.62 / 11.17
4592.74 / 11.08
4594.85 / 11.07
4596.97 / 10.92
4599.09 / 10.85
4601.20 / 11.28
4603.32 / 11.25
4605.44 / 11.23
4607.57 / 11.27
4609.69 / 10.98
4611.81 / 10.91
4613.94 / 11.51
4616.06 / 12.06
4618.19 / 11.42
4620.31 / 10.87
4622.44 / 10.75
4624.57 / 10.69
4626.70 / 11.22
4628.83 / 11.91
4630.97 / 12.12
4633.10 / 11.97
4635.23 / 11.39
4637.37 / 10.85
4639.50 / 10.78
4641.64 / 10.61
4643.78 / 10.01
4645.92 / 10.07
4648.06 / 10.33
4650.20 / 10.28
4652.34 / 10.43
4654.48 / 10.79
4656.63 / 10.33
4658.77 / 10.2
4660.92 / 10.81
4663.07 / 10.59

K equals -4.24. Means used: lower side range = 9.81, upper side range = 9.88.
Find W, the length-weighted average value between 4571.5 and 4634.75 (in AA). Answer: 11.2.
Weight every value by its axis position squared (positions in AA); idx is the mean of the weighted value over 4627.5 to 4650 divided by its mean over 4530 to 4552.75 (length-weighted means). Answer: 1.18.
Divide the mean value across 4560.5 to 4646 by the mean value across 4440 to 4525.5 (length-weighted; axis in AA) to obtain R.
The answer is 1.08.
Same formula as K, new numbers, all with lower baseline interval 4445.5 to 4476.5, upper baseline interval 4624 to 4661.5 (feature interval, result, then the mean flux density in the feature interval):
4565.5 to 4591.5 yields -1.66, 11.1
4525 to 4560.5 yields 1.54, 9.74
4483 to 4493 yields -1.13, 11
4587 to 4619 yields -2.07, 11.3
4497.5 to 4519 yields -1.80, 10.8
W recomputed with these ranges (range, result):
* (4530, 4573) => 10.1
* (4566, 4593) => 11.1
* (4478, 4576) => 10.4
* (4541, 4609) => 10.8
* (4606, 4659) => 11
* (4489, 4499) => 10.3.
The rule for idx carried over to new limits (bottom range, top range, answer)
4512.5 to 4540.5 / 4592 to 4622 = 1.18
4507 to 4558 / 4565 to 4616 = 1.13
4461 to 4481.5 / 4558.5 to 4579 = 1.12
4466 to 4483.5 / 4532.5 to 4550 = 0.96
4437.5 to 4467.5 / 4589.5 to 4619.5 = 1.26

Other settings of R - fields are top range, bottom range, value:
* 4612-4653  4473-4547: 1.07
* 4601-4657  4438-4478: 1.13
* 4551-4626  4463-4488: 1.06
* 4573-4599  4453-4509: 1.07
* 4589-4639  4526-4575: 1.12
